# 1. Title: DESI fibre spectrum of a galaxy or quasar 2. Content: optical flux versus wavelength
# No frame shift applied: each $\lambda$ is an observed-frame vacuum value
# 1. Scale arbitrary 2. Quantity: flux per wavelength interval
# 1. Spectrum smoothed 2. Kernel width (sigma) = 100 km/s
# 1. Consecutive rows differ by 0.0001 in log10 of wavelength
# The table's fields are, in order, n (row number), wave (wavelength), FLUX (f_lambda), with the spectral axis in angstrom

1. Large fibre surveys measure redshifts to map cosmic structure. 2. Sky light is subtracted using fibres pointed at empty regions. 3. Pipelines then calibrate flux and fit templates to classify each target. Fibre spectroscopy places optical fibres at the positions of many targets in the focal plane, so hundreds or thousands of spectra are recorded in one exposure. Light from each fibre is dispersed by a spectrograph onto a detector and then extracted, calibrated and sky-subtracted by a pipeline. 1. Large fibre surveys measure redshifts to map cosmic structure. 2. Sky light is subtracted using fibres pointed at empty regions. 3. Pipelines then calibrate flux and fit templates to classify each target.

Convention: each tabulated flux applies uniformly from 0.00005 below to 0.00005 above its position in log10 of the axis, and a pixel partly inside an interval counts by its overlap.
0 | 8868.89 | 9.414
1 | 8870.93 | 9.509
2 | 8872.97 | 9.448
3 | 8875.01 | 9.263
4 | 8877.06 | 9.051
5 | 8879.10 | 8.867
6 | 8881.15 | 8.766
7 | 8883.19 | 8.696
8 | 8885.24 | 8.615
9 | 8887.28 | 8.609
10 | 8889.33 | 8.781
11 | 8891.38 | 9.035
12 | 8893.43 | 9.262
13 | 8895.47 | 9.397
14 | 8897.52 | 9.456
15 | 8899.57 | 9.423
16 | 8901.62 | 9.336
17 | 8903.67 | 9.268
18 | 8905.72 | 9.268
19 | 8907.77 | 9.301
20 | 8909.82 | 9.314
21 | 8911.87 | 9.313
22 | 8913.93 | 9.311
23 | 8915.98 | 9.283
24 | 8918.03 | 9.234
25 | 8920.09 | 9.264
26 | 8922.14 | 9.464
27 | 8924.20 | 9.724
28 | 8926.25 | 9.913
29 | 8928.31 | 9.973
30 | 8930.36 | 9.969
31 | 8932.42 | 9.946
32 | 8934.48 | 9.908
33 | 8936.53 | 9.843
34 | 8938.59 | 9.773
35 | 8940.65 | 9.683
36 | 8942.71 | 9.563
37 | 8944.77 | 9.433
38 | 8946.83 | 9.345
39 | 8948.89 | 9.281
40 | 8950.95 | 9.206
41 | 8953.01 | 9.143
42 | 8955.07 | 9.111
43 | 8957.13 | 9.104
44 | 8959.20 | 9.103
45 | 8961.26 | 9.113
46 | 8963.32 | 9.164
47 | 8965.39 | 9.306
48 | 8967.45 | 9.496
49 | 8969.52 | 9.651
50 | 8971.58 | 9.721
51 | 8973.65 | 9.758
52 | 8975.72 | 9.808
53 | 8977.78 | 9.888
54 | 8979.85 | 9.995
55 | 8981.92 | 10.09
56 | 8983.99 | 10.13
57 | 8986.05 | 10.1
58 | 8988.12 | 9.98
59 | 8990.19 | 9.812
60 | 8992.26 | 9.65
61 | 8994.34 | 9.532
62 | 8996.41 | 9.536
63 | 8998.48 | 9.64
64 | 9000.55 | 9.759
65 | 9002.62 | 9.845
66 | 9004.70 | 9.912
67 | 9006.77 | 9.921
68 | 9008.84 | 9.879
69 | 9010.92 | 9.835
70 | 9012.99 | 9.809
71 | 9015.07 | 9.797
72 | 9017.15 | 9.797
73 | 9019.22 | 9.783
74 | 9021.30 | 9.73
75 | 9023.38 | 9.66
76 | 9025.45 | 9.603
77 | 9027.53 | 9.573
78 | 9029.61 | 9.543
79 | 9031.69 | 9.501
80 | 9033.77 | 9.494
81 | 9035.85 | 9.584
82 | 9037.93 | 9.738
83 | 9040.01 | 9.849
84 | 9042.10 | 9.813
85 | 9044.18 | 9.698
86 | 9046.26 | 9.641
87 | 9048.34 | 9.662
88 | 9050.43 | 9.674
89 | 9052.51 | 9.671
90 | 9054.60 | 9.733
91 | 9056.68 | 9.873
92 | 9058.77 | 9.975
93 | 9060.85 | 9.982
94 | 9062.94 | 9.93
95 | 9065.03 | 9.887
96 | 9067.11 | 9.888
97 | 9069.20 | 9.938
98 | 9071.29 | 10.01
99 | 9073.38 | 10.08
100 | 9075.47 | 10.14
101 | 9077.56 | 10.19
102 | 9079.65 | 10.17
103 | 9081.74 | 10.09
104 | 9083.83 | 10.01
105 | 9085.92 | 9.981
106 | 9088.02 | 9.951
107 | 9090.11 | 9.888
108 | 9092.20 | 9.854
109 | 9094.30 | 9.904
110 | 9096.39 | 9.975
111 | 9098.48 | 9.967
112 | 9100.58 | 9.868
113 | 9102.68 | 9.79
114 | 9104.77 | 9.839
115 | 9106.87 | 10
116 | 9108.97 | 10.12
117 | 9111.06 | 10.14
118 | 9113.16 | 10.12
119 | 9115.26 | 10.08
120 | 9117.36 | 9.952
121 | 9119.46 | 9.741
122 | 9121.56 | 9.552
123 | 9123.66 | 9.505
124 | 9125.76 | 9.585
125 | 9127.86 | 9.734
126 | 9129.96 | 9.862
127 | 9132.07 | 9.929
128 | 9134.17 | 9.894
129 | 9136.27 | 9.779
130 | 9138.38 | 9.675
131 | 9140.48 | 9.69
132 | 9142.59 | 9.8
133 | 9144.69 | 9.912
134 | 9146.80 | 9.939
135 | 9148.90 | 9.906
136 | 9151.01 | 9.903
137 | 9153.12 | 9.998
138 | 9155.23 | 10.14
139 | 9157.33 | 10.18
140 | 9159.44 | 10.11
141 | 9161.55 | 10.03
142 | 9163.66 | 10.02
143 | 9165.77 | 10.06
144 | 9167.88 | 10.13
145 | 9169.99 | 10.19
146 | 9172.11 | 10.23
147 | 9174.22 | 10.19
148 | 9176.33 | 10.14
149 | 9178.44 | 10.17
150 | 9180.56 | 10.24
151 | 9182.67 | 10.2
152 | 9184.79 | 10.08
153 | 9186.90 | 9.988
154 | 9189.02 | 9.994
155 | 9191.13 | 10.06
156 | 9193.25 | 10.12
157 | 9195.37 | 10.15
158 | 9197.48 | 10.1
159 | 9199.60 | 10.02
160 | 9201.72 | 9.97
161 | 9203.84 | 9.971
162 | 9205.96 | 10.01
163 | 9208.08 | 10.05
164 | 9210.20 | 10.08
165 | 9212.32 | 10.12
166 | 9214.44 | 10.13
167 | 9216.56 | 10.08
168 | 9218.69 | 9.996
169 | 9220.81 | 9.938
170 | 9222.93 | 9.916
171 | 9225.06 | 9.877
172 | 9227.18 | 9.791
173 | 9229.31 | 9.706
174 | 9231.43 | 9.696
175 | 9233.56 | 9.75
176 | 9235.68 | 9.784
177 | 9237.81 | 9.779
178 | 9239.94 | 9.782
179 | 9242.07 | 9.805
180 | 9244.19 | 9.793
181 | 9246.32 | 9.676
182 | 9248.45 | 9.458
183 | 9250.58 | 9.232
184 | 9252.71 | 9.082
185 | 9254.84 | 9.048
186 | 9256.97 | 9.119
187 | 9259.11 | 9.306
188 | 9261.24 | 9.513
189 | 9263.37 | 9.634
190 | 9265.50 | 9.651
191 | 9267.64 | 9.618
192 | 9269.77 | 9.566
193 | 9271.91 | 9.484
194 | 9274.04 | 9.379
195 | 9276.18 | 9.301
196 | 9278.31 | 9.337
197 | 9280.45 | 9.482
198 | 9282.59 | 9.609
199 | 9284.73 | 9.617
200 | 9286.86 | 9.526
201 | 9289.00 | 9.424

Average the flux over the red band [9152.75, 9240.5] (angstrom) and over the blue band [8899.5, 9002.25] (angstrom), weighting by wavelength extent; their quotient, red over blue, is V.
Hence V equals 1.0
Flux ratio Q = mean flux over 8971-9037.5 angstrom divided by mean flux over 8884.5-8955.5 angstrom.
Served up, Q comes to 1.04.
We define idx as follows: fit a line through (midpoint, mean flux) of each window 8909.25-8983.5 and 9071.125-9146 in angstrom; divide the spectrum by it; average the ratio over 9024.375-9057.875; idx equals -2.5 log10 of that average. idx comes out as 0.01 mag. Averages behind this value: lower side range 9.54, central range 9.67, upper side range 9.91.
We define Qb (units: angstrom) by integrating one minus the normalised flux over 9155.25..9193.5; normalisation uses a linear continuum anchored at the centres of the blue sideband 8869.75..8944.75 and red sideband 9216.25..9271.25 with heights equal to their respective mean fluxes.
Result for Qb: -2.2 angstrom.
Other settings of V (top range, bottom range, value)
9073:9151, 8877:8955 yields 1.06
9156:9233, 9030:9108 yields 1.02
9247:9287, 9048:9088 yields 0.95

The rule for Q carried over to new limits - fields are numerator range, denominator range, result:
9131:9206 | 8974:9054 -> 1.03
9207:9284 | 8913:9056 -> 1.00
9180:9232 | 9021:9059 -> 1.03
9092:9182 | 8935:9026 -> 1.03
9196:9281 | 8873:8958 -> 1.04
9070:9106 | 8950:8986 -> 1.05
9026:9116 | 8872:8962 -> 1.06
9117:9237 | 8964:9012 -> 1.02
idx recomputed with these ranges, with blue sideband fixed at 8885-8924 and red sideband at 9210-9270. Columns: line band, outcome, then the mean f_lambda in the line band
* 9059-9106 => -0.056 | 9.97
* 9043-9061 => -0.038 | 9.76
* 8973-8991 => -0.070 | 9.96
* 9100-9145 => -0.036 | 9.84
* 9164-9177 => -0.062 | 10.1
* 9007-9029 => -0.042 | 9.75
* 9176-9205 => -0.052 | 10.1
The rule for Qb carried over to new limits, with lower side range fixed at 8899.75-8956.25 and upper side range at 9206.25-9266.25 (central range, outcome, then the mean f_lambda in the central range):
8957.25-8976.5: 0.2 angstrom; 9.43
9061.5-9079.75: -0.8 angstrom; 10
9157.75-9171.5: -0.6 angstrom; 10.1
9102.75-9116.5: -0.6 angstrom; 10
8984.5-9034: -1.0 angstrom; 9.75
